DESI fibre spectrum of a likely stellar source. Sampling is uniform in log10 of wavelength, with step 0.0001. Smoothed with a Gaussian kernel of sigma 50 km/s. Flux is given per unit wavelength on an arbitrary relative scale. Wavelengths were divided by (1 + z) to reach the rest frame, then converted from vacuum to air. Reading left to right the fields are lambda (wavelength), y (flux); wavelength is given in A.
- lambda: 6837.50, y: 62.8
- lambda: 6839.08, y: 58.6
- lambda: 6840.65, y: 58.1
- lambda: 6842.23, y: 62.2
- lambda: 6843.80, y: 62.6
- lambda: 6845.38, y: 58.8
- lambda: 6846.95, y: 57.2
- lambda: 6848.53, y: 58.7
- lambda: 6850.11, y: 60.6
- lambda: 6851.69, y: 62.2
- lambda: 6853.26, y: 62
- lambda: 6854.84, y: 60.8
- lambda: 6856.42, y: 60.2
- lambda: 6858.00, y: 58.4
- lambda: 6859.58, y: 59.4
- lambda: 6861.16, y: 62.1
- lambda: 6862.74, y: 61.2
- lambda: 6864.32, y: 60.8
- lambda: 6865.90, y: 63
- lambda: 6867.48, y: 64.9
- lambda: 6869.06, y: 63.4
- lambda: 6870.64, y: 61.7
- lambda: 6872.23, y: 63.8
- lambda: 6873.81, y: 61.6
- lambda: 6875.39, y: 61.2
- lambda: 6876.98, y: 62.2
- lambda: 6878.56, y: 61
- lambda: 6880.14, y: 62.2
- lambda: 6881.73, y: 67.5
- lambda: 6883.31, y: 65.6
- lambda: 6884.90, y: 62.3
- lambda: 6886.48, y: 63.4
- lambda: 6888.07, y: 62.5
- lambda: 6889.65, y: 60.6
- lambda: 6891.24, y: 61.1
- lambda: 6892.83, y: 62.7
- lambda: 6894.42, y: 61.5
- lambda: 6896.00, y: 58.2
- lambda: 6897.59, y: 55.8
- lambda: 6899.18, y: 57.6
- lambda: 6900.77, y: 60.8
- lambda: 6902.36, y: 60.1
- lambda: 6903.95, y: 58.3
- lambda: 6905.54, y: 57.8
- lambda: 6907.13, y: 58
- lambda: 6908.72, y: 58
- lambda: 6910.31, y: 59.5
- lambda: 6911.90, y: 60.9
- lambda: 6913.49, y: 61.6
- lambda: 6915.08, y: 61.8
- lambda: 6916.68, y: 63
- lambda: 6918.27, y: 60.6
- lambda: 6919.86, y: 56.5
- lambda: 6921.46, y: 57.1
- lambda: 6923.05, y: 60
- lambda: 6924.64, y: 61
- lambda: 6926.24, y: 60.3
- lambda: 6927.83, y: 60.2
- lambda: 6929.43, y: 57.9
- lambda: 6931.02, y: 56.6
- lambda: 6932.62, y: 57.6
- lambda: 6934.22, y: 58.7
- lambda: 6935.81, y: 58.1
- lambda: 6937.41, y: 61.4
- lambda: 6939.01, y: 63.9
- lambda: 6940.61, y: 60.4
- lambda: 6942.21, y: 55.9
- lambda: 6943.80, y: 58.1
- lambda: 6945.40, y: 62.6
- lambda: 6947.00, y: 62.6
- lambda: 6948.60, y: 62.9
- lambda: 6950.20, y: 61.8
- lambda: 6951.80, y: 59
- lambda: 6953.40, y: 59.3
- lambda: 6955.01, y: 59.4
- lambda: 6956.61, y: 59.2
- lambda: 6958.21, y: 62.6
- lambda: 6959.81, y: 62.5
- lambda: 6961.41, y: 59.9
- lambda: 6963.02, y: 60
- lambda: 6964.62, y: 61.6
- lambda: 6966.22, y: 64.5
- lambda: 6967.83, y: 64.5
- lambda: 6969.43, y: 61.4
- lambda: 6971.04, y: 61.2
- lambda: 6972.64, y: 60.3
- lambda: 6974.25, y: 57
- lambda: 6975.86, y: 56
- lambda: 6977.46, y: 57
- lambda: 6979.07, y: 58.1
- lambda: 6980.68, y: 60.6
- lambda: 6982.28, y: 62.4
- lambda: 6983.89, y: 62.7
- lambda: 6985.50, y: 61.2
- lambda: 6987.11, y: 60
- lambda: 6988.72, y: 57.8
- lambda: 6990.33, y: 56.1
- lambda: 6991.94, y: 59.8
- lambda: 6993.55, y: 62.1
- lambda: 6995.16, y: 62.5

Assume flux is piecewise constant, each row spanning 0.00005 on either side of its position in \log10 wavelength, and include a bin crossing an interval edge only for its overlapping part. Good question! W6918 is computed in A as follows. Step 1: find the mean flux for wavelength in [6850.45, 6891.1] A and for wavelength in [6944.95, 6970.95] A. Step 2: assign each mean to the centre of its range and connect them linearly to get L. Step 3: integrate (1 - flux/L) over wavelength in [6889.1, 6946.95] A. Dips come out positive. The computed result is 2.0 A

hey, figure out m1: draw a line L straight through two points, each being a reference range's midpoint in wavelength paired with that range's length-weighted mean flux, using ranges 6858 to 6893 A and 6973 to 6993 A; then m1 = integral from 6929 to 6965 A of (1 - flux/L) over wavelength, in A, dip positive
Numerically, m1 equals 0.1 A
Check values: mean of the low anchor 62.4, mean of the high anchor 59.1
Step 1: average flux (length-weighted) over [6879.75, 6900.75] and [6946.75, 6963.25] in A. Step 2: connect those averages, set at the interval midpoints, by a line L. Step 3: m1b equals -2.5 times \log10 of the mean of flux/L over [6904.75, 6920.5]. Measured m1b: 0.026 mag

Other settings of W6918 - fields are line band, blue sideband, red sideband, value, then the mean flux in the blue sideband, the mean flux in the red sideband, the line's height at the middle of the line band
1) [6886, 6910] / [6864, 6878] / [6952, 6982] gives 0.9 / 62.5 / 60.3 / 61.9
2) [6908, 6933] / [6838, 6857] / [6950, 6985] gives 0.3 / 60.2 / 60.5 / 60.4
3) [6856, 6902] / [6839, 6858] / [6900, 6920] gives -1.2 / 60.2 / 59.9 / 60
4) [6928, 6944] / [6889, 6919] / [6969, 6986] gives 0.2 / 59.9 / 59.7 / 59.8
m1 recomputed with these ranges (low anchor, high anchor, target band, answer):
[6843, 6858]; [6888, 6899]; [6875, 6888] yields -0.7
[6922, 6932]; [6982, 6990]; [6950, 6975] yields -0.4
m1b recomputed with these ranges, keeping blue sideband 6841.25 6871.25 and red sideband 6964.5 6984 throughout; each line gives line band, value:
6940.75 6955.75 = 0.01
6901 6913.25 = 0.03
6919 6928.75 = 0.03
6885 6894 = -0.02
